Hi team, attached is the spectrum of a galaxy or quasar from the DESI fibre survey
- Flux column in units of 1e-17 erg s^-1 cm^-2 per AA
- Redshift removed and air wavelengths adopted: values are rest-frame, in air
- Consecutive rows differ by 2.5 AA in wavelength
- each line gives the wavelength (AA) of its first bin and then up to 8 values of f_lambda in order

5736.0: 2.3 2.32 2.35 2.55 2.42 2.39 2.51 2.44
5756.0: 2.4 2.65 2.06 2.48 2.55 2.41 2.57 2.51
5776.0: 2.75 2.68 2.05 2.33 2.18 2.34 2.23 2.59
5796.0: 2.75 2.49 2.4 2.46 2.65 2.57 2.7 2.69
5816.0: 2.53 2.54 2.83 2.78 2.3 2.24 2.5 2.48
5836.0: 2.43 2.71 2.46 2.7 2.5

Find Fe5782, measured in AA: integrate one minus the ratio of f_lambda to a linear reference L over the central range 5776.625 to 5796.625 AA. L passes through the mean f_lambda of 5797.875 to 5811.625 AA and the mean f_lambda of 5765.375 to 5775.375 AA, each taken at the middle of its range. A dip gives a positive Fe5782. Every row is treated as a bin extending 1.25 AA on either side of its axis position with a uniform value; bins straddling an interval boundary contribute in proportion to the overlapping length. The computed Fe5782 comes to 1.1 AA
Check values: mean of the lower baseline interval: 2.52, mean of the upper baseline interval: 2.54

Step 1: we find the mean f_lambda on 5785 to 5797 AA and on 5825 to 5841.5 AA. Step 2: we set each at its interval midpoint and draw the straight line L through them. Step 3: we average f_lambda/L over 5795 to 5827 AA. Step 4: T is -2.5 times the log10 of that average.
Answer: -0.070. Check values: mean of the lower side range 2.42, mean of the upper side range 2.45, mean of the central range 2.59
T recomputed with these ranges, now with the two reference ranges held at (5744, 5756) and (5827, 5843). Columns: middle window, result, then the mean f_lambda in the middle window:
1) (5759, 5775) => 0.002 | 2.45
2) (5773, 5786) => 0.009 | 2.43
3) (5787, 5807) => -0.009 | 2.48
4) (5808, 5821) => -0.068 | 2.63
